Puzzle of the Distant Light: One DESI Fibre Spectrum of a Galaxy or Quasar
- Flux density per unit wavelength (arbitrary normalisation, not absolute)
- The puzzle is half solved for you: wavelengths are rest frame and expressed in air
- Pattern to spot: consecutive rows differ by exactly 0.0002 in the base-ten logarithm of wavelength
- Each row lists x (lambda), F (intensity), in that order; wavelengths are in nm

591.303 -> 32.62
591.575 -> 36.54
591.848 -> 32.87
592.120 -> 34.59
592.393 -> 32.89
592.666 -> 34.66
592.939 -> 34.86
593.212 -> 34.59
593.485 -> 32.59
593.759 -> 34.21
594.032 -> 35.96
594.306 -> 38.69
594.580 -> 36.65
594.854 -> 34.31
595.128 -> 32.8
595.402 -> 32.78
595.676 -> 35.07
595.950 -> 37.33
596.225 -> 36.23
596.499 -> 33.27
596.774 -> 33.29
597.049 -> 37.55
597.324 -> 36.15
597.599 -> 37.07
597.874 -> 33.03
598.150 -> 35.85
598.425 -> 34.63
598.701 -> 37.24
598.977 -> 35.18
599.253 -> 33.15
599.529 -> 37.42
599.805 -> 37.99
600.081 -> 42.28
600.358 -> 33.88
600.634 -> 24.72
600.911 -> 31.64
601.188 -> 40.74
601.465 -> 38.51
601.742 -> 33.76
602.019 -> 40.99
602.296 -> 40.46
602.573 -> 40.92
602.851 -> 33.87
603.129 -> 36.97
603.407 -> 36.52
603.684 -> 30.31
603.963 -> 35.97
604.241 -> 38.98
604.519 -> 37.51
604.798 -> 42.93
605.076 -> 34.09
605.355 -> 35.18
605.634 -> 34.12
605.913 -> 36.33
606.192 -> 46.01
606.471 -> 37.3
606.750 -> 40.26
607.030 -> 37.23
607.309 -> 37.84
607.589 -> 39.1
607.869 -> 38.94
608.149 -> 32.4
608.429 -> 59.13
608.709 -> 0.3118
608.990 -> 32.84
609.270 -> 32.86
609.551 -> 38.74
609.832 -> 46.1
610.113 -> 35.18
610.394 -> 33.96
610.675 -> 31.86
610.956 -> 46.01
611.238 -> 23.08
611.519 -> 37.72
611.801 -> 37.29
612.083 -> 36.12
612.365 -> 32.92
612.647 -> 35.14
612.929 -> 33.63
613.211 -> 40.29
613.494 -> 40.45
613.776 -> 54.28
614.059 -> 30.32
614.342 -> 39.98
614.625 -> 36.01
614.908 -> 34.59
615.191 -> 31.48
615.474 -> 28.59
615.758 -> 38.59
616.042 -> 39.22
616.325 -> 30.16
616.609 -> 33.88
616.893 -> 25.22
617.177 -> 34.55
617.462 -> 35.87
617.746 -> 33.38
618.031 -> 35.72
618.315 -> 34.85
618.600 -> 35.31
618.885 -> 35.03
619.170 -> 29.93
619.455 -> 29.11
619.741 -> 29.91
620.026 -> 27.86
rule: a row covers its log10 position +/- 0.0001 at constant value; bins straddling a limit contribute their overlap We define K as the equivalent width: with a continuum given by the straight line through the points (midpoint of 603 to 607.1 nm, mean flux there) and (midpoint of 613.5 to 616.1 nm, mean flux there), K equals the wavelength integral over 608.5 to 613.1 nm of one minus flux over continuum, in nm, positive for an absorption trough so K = 0.42 nm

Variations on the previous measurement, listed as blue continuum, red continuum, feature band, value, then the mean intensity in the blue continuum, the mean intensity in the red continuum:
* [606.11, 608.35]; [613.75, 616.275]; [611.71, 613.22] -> 0.061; 39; 36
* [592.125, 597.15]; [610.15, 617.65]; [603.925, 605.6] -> -0.104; 34.8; 35.4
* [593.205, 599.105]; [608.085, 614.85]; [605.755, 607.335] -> -0.148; 35.2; 36.1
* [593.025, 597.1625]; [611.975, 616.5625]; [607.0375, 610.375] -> 0.016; 35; 36.3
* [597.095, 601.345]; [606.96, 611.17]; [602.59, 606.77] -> -0.164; 35.5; 35.9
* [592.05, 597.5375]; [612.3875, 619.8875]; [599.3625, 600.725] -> -0.026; 35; 34.8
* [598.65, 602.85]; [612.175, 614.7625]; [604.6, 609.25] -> 0.105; 36.5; 38.1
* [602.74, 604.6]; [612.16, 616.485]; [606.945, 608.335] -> -0.072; 35.7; 36.4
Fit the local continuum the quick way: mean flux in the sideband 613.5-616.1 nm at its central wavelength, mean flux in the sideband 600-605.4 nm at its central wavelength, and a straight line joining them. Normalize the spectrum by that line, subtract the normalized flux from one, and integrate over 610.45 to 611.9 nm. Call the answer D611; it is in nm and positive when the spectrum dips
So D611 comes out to 0.07 nm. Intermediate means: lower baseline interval 36.5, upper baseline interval 37.1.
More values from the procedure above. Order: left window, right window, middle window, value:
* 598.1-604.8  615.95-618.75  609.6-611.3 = -0.092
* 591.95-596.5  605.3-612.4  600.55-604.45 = -0.069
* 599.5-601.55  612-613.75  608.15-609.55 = 0.184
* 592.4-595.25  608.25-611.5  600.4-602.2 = -0.020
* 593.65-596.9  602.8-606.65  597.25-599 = 0.002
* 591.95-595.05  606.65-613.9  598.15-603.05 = -0.098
